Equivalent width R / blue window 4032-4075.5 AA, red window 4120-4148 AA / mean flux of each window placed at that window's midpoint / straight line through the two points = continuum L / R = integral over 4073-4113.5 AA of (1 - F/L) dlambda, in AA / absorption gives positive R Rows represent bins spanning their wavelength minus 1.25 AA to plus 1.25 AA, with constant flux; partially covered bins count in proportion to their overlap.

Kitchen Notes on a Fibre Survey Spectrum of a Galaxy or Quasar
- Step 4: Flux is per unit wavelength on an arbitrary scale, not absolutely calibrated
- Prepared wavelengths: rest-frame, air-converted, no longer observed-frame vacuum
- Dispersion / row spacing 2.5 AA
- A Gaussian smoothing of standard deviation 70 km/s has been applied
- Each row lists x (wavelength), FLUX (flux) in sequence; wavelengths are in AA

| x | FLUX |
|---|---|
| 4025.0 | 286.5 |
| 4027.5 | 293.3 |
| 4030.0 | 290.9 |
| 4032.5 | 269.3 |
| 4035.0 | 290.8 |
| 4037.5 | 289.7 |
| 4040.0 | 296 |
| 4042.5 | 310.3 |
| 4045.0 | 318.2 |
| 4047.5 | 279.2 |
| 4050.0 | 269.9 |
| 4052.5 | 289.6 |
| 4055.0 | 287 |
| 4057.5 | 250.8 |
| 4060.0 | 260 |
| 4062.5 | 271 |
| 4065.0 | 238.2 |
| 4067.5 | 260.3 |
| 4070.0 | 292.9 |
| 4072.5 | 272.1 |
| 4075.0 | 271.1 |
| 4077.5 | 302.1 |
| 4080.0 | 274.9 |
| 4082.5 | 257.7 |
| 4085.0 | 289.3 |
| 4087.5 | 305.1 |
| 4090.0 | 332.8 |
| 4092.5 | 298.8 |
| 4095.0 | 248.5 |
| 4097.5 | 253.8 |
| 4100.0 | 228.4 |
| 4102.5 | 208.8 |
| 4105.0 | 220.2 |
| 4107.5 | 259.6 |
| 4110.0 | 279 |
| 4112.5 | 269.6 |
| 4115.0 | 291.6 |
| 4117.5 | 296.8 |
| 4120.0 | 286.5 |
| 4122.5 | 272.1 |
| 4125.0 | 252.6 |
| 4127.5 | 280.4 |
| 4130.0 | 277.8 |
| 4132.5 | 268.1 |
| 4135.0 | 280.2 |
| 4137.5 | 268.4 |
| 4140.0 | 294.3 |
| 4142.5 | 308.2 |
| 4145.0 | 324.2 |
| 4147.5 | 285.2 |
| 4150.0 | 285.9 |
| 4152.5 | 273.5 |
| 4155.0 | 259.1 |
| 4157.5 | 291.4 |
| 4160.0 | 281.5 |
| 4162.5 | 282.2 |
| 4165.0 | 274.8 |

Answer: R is 1.7 AA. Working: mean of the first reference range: 279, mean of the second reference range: 283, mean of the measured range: 269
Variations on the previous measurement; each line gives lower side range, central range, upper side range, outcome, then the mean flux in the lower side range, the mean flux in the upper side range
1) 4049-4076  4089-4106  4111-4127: 1.2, 269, 278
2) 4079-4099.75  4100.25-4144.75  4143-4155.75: 2.0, 280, 288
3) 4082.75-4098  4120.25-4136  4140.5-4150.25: 1.3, 288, 302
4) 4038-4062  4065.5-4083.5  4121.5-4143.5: 0.5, 284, 278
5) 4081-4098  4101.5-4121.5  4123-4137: 0.9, 285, 272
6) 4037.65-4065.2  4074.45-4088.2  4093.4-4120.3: -0.7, 281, 258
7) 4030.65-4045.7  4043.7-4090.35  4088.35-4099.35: 1.4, 295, 281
